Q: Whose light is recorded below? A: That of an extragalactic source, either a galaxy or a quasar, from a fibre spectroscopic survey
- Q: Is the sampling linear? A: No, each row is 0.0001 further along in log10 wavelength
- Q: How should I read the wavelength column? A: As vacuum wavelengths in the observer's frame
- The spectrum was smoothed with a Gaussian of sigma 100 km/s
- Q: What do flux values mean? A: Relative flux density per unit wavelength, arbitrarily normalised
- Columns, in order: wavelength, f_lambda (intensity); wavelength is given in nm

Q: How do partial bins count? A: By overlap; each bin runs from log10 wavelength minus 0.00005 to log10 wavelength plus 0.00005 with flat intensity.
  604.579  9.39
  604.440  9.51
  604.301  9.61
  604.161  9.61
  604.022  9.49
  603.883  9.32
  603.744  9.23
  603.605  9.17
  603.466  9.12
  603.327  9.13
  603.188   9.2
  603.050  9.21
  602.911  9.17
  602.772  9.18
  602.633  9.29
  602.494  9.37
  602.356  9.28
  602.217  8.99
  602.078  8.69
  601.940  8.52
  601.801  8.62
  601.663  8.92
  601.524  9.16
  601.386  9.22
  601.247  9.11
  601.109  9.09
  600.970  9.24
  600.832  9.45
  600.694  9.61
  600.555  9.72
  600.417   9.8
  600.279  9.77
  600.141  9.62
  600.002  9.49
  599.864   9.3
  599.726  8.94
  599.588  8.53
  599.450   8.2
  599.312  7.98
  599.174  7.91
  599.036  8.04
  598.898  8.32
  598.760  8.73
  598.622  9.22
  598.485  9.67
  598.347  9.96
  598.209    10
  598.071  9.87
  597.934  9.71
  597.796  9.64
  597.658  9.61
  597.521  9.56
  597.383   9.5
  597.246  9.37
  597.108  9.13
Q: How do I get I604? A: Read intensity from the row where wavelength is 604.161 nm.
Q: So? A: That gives 9.61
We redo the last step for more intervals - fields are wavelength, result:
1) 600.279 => 9.77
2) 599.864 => 9.3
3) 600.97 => 9.24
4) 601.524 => 9.16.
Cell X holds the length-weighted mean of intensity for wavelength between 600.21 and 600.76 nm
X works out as 9.72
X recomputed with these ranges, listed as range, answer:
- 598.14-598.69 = 9.72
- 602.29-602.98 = 9.26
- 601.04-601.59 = 9.15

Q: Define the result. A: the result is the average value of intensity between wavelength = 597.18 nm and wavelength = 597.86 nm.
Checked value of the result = 9.54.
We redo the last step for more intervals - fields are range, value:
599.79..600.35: 9.54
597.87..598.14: 9.81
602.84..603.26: 9.2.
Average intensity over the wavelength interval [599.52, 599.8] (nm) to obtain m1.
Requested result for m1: 8.75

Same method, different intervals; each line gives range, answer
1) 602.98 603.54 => 9.17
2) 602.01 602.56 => 9.08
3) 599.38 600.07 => 8.89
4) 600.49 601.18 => 9.42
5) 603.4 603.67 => 9.14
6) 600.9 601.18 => 9.17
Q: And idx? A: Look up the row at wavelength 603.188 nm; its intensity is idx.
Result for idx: 9.2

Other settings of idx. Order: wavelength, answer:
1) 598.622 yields 9.22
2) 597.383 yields 9.5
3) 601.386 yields 9.22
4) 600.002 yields 9.49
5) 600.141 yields 9.62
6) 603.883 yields 9.32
